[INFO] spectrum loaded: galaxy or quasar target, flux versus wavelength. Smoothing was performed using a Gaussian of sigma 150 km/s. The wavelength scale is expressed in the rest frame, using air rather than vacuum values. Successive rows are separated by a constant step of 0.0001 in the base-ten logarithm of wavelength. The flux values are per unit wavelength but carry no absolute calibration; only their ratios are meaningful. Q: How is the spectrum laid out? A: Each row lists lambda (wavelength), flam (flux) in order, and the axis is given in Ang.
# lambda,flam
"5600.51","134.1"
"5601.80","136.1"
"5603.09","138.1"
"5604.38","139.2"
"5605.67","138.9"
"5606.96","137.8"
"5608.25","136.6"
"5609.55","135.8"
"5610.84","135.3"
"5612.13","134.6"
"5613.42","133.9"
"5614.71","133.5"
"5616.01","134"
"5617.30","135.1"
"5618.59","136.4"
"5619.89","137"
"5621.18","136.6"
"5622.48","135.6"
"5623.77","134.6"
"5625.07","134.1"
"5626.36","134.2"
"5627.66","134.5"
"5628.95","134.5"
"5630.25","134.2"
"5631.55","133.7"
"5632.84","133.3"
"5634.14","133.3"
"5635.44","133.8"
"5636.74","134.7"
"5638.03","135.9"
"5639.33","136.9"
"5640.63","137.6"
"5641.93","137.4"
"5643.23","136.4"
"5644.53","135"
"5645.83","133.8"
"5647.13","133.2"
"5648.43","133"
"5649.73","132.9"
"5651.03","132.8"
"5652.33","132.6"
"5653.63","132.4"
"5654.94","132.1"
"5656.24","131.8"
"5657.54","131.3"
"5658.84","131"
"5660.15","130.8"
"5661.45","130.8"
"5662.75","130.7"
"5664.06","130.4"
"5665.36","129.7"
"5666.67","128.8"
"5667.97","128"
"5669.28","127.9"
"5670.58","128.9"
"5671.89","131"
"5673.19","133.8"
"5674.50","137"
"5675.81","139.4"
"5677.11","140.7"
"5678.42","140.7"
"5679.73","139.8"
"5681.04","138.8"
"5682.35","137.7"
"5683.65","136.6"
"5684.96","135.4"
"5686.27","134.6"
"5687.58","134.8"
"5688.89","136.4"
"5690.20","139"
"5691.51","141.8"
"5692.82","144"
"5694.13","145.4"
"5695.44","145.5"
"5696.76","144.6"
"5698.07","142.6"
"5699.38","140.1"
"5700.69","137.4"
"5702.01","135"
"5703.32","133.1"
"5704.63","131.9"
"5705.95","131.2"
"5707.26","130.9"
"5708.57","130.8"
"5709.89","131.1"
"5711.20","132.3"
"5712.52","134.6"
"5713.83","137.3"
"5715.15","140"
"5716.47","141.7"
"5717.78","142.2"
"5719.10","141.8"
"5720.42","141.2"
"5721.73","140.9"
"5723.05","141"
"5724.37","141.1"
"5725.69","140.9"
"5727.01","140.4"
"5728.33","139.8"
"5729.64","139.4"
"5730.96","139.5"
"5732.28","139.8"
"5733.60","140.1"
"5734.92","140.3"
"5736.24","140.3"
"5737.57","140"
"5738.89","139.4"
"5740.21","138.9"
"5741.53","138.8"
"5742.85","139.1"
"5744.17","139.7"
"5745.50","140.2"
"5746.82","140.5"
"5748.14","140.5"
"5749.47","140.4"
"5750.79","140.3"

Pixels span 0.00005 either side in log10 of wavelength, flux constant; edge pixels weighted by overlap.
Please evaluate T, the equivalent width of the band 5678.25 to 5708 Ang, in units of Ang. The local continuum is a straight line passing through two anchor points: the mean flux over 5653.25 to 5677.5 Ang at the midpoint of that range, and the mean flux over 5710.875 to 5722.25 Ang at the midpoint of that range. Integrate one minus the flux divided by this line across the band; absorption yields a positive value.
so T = -0.5 Ang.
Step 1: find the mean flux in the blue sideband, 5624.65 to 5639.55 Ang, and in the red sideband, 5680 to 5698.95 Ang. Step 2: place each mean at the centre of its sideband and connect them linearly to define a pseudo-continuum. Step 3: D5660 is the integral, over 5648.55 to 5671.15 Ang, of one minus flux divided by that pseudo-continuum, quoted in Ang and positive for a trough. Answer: 1.02 Ang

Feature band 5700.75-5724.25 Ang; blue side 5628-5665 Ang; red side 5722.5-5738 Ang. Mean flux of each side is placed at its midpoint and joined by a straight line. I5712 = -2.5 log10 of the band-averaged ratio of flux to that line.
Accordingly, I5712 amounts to 0.02 mag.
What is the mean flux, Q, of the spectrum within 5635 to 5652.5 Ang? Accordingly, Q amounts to 135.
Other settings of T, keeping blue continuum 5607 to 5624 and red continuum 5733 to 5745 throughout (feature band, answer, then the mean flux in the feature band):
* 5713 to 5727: -0.2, 141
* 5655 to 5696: 0.7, 135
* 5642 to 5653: 0.2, 134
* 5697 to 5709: 0.3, 135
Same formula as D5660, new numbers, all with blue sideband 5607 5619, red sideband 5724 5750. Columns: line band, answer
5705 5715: 0.4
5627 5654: 0.4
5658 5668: 0.5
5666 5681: 0.3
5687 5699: -0.3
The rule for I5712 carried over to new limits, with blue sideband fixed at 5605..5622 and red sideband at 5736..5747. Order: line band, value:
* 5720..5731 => -0.01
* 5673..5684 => -0.01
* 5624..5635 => 0.02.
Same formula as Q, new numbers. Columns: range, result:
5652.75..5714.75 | 135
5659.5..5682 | 133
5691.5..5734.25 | 139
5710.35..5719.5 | 138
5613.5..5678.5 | 134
